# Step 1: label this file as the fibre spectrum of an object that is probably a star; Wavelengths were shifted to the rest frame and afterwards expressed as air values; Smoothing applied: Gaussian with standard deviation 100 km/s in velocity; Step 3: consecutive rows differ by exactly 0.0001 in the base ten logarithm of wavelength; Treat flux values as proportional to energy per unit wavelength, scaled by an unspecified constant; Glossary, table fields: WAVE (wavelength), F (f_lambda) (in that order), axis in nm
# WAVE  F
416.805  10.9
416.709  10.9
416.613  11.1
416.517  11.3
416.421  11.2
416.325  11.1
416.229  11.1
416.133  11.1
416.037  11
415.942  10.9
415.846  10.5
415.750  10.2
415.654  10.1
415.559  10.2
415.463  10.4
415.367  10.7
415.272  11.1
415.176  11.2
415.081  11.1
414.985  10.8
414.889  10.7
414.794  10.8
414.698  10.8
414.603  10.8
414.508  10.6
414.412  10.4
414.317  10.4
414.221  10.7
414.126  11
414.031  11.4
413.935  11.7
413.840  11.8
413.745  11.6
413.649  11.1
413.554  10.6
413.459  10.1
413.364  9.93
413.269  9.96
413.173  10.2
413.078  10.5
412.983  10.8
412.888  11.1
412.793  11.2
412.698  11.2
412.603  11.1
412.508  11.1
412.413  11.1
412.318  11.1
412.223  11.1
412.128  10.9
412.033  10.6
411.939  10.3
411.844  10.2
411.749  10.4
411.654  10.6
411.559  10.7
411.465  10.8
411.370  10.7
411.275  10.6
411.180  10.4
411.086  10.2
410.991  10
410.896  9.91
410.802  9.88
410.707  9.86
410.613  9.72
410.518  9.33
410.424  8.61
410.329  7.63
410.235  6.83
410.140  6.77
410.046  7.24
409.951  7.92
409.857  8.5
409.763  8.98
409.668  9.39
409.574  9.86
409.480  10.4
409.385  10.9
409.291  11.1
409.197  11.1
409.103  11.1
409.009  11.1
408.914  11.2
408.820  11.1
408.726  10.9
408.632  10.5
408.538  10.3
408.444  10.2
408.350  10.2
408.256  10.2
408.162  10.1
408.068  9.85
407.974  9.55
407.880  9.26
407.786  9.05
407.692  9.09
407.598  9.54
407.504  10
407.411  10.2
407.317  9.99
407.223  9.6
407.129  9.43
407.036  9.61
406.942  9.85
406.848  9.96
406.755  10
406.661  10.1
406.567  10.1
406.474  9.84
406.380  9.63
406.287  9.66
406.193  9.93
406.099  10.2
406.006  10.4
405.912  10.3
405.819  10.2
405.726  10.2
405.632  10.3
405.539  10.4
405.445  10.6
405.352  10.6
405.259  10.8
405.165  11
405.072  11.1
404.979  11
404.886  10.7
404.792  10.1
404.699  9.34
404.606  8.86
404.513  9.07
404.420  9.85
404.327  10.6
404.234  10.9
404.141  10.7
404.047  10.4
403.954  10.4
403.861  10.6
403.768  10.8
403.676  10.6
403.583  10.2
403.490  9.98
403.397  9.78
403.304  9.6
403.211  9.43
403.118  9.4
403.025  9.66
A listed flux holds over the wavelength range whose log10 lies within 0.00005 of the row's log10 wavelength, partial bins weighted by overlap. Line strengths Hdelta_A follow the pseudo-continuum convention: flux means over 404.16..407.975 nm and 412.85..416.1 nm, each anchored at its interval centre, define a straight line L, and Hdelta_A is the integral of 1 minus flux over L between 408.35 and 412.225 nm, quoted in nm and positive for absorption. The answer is 0.17 nm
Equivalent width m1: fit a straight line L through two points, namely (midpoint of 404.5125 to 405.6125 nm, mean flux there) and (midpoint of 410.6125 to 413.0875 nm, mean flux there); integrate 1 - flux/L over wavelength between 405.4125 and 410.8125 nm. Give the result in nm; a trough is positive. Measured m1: 0.352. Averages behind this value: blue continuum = 10.4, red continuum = 10.6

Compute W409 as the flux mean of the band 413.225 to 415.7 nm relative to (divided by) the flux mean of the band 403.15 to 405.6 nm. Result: 1.05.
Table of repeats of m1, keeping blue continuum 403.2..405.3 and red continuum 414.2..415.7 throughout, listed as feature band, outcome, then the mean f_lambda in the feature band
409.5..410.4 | 0.20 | 8.2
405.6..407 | 0.04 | 10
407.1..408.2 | 0.08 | 9.63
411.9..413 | -0.04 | 11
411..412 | 0.01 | 10.5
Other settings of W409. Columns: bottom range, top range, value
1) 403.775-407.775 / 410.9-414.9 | 1.06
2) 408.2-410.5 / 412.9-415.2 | 1.12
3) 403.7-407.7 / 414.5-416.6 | 1.07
